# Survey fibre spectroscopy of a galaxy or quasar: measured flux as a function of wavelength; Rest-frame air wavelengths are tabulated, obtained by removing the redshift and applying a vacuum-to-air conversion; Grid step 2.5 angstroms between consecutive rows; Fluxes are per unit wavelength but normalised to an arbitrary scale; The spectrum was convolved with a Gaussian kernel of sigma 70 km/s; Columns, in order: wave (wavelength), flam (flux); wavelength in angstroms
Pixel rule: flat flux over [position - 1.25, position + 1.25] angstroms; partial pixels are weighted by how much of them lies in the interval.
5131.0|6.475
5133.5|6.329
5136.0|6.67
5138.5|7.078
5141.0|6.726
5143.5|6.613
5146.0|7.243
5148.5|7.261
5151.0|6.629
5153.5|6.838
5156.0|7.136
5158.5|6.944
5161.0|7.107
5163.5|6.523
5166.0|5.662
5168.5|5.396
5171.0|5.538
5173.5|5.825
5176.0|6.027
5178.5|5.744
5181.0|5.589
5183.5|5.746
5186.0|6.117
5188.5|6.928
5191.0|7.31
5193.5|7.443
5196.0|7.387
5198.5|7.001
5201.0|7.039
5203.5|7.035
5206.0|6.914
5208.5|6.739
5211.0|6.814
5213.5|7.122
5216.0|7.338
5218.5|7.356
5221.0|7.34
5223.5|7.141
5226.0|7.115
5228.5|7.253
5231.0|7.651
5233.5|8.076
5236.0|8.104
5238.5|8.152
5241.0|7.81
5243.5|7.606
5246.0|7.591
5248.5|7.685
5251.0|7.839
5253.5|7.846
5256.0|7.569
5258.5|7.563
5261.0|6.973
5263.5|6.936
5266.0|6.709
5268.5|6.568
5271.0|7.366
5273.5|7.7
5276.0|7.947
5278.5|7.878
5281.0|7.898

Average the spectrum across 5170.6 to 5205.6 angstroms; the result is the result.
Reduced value 6.51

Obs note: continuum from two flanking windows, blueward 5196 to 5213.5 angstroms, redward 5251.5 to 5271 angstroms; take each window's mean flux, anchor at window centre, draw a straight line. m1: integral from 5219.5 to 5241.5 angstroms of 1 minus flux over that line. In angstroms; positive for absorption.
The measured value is -1.7 angstroms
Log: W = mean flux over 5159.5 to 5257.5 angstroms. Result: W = 6.99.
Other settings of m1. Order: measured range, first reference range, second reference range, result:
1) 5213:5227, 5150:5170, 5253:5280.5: -0.5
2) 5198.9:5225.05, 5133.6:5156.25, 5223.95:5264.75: 1.0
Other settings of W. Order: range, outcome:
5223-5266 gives 7.57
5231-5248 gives 7.86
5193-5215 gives 7.04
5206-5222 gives 7.1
